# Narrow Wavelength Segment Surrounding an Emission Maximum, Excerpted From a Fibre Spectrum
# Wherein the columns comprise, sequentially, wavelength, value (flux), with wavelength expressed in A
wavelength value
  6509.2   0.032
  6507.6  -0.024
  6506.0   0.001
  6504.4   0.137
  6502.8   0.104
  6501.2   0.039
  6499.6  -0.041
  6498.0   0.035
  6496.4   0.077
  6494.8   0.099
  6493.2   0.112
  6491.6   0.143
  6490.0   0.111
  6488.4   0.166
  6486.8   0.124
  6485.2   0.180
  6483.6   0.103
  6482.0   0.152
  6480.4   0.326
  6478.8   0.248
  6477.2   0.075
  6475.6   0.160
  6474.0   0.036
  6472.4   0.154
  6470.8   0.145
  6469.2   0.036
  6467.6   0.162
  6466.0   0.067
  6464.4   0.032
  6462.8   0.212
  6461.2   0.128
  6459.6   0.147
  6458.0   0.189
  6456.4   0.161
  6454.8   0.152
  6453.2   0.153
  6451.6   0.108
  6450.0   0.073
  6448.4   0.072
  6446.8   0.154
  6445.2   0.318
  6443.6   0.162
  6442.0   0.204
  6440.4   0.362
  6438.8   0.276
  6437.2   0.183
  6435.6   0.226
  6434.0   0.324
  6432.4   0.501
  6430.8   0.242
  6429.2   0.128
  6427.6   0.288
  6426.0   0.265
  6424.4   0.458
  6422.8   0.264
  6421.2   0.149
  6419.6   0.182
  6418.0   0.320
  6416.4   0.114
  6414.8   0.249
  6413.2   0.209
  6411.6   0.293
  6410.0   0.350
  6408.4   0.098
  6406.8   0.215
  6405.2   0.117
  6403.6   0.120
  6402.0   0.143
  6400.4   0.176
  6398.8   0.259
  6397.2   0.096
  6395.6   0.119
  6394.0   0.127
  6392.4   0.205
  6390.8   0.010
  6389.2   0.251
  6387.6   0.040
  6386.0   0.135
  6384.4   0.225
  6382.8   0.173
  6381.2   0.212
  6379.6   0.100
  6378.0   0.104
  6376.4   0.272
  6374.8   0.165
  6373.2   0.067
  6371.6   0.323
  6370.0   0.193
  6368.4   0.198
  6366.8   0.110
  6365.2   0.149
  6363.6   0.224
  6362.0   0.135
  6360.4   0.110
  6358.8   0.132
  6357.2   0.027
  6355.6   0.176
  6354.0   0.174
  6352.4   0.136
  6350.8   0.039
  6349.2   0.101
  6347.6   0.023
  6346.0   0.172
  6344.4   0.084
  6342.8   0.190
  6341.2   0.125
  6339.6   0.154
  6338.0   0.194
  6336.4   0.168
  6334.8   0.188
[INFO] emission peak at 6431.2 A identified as C III] 1909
